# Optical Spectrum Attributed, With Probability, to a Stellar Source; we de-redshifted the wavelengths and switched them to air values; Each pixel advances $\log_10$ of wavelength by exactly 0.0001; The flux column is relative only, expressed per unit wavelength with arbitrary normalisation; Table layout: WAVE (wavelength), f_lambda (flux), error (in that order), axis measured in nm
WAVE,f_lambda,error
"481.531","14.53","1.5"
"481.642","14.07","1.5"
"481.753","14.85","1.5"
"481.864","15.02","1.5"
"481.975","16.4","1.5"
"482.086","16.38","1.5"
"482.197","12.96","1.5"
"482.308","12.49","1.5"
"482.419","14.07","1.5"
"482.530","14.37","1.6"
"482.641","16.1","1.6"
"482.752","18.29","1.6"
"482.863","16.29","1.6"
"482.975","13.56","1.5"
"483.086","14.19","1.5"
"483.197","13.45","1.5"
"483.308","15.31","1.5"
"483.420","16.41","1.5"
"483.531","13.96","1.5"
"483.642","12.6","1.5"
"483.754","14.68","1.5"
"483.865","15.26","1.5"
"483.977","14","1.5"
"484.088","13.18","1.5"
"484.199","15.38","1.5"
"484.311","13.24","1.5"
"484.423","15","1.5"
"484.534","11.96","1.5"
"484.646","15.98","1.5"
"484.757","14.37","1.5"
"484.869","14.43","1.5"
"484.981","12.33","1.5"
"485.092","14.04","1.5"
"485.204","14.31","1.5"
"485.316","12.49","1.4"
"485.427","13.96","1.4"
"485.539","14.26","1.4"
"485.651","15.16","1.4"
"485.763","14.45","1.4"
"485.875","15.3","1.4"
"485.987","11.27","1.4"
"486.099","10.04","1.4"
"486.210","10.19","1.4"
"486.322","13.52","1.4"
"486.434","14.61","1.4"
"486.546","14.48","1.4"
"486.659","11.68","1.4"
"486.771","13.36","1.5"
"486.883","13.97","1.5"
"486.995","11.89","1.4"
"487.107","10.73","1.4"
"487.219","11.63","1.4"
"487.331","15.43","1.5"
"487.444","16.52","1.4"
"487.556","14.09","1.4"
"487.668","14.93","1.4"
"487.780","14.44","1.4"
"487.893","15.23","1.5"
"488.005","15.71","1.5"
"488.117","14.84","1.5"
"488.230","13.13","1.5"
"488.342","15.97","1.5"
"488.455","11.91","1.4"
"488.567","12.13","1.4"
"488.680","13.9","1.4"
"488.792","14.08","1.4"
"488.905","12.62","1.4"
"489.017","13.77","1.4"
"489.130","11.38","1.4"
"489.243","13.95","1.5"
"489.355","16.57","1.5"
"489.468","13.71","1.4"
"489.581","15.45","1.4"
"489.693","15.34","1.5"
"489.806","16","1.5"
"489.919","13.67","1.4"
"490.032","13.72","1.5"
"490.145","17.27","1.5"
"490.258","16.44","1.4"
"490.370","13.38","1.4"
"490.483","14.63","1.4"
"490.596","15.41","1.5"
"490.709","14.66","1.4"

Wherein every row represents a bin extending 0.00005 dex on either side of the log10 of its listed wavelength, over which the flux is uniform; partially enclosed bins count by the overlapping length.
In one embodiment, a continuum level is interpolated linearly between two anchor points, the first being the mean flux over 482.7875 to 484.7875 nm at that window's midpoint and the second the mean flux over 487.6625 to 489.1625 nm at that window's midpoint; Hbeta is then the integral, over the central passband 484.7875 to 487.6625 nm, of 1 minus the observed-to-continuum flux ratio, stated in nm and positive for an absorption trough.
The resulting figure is 0.15 nm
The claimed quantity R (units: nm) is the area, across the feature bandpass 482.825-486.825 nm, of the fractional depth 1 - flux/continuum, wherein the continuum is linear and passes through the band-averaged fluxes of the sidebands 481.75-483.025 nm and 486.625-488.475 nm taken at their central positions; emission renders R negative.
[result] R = 0.19 nm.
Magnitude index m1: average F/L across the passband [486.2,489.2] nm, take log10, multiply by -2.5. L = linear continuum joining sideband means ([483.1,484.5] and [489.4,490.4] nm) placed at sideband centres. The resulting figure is 0.09 mag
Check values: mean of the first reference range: 14.3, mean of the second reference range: 15.1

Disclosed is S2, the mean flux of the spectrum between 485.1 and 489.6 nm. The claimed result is 13.7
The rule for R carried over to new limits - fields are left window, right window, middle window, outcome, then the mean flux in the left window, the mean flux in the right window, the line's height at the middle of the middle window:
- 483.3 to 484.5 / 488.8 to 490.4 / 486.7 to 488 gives 0.05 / 14.4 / 14.5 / 14.5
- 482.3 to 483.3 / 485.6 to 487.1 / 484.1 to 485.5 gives -0.01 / 14.9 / 13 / 13.8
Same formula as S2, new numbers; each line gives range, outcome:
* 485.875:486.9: 12.7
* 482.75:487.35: 13.8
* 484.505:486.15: 13.7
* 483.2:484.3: 14.4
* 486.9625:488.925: 13.9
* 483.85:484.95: 14.2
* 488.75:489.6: 13.9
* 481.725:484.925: 14.6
